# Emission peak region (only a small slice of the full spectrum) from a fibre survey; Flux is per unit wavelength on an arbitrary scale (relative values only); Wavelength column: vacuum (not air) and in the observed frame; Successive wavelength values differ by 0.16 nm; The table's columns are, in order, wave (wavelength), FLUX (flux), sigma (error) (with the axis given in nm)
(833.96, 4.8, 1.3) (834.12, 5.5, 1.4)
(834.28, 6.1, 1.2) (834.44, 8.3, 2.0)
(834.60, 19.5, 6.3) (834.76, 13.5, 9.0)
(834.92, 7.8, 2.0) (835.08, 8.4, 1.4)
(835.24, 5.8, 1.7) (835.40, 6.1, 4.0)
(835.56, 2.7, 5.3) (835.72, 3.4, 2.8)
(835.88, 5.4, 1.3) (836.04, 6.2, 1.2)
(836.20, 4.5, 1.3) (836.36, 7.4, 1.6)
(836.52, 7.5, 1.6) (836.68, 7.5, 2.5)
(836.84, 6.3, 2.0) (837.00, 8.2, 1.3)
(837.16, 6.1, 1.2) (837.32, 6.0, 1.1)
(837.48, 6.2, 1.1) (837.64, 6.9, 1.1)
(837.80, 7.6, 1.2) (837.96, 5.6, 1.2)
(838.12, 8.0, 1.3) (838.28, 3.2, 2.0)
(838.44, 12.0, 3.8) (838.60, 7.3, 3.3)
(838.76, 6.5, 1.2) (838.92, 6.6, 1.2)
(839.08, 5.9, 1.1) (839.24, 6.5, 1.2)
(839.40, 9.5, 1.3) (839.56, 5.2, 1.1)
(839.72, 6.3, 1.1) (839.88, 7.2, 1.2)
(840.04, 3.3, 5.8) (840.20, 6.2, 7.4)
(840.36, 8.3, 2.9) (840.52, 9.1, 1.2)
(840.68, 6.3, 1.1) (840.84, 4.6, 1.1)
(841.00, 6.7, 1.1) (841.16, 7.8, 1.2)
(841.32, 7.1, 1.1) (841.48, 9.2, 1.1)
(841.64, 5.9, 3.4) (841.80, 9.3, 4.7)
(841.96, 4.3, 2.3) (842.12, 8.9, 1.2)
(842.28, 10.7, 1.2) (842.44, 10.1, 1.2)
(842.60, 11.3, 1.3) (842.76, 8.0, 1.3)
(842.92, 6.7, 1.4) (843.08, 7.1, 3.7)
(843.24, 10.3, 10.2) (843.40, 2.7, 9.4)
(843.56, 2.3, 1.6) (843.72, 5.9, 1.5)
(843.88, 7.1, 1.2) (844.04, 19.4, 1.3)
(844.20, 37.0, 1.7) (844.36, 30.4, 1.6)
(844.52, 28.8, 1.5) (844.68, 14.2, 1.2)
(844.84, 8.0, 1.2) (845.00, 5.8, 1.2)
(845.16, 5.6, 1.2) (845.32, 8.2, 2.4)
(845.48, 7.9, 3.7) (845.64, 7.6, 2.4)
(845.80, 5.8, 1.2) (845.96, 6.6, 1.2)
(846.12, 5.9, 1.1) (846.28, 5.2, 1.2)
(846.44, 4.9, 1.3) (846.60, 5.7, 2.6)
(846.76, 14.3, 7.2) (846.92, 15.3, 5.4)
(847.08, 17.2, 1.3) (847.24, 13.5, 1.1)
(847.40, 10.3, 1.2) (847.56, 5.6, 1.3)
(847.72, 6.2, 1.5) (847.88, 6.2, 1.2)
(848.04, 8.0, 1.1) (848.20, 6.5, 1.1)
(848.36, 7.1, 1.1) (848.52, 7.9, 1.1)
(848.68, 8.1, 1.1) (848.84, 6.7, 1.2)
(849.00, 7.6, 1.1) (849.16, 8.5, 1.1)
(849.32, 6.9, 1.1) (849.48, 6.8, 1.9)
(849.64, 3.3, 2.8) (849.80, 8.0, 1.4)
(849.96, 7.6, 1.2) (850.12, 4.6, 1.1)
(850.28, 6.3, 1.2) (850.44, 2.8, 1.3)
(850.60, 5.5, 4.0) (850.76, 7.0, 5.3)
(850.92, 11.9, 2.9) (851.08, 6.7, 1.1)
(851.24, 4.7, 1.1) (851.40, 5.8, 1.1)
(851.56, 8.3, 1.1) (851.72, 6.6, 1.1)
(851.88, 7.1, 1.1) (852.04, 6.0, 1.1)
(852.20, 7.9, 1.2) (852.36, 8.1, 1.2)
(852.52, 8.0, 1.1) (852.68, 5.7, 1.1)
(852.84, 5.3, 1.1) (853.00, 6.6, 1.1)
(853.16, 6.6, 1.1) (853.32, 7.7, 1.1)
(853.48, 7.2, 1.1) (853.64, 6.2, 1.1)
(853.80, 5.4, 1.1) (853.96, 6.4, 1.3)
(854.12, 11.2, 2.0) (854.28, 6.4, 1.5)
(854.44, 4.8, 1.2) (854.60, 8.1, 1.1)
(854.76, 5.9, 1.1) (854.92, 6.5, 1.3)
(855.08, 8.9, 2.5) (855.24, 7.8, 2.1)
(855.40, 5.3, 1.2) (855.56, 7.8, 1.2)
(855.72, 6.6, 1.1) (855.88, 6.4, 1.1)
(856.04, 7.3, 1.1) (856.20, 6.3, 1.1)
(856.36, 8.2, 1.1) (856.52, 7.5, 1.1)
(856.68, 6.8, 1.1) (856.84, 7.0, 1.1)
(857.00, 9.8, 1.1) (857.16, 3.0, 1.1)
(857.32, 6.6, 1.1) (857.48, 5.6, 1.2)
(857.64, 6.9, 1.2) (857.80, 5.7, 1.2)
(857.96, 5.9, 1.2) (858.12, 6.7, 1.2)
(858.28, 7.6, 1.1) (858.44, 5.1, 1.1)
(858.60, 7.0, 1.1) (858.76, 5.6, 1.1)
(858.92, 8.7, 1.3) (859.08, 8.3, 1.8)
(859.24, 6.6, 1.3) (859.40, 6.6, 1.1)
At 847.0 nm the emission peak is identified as [N II]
